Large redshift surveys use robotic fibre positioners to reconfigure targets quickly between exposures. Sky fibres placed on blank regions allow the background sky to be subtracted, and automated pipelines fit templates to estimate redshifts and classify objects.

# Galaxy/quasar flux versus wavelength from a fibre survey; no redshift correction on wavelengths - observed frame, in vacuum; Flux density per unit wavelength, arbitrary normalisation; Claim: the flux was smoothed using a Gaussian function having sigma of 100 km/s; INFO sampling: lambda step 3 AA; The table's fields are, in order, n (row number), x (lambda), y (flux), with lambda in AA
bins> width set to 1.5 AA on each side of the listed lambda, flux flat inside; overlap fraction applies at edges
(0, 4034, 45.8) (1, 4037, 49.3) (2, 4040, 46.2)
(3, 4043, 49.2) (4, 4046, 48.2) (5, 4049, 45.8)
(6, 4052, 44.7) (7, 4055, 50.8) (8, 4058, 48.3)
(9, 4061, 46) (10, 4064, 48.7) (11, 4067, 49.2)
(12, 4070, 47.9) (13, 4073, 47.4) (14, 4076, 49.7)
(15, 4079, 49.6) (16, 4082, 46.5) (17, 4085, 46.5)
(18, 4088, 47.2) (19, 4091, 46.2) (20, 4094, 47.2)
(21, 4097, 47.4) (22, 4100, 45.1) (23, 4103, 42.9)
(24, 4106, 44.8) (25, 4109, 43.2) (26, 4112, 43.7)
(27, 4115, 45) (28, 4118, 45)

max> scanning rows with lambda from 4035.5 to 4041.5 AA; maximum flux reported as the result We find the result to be 49.3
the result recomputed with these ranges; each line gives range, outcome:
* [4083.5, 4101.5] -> 47.4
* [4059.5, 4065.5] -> 48.7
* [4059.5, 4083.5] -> 49.7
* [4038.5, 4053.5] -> 49.2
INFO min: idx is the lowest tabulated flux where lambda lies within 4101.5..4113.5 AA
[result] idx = 42.9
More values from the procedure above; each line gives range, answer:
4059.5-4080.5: 46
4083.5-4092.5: 46.2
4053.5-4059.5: 48.3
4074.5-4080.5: 49.6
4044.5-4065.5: 44.7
